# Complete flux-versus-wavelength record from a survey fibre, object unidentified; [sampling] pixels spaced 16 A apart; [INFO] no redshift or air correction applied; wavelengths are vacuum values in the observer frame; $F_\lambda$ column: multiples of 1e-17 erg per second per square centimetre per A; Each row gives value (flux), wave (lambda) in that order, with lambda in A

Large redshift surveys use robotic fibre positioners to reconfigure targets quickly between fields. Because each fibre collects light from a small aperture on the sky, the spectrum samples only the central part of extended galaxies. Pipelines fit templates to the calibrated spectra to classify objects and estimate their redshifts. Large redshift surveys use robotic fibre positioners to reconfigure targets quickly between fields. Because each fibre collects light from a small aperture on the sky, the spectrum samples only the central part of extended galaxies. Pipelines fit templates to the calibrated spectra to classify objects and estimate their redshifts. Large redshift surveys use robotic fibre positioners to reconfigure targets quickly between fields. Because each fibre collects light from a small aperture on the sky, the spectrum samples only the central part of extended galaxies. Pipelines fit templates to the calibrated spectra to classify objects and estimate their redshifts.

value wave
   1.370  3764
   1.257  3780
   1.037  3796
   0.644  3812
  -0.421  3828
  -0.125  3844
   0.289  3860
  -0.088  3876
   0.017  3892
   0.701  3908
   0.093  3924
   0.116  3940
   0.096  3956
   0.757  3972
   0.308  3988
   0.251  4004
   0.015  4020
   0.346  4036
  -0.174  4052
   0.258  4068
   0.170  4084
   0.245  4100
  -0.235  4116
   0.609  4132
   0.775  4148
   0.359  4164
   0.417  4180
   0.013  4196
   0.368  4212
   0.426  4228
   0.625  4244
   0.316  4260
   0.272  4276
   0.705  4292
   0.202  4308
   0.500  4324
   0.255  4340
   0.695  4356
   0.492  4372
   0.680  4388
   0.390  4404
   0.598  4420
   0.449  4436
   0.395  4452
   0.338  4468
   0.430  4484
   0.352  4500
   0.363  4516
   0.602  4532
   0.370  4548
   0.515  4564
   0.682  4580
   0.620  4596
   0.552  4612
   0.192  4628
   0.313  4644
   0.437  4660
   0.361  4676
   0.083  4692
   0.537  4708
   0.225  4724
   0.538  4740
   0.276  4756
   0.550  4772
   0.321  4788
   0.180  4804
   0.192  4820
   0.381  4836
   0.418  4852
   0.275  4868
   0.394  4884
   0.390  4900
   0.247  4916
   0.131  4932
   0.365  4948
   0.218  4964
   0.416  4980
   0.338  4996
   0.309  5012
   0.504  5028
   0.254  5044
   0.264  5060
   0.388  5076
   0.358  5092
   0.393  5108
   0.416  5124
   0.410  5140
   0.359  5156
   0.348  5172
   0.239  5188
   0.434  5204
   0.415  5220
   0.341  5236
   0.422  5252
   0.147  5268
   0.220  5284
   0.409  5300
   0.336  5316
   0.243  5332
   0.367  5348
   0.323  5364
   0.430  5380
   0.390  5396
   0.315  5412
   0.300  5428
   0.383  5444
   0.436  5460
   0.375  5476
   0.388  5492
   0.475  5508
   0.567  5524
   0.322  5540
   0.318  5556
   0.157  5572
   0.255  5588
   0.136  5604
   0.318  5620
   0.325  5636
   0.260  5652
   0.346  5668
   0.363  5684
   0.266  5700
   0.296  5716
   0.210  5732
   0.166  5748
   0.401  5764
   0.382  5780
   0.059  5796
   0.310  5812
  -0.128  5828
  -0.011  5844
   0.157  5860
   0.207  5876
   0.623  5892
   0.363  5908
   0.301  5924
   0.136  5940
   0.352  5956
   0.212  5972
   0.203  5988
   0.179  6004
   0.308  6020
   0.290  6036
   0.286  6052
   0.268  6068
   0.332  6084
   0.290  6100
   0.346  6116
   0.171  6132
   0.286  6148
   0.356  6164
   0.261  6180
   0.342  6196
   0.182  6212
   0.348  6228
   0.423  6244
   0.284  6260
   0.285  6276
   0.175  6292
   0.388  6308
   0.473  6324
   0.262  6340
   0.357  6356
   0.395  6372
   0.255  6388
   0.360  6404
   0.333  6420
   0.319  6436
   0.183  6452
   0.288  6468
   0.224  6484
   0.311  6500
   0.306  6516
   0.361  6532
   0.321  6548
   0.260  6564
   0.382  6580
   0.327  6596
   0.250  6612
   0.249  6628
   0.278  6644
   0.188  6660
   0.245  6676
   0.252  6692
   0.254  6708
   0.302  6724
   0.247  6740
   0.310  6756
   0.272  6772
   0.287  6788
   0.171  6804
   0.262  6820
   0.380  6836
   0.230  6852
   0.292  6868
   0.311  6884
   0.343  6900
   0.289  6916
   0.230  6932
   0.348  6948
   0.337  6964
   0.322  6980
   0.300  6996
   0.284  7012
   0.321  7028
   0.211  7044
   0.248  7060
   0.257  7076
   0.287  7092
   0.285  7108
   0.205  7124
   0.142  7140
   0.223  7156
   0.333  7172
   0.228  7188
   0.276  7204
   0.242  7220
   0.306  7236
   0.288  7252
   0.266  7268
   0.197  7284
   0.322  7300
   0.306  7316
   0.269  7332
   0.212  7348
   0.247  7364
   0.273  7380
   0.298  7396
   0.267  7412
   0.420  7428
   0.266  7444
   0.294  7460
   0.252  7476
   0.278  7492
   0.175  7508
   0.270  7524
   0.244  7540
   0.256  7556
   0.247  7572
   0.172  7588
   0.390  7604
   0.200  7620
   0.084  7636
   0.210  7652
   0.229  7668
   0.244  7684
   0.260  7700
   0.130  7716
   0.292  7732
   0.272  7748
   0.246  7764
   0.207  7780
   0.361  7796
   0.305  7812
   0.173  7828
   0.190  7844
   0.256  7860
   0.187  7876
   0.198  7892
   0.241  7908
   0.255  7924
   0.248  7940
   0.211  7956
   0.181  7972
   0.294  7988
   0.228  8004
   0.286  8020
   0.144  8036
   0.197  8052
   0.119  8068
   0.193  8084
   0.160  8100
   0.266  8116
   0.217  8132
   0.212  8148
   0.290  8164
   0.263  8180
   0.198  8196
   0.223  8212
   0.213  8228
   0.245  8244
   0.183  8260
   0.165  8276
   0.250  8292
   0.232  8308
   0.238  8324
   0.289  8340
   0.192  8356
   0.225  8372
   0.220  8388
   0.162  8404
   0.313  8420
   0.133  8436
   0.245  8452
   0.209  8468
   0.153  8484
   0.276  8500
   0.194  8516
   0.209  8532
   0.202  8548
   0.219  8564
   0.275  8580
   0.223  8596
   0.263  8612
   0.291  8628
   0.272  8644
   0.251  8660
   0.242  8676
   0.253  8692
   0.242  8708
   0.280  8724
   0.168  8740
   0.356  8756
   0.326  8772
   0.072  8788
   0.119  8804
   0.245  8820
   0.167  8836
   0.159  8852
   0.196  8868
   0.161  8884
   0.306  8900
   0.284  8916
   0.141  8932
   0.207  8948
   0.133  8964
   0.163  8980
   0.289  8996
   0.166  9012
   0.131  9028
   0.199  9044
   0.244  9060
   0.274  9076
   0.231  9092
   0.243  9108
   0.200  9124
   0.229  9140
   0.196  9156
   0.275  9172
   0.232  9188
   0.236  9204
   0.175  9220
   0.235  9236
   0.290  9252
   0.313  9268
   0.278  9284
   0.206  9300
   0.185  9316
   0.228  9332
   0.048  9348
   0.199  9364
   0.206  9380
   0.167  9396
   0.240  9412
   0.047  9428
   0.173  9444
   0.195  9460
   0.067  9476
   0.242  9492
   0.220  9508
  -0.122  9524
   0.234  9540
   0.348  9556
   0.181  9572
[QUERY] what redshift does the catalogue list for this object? 0.99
